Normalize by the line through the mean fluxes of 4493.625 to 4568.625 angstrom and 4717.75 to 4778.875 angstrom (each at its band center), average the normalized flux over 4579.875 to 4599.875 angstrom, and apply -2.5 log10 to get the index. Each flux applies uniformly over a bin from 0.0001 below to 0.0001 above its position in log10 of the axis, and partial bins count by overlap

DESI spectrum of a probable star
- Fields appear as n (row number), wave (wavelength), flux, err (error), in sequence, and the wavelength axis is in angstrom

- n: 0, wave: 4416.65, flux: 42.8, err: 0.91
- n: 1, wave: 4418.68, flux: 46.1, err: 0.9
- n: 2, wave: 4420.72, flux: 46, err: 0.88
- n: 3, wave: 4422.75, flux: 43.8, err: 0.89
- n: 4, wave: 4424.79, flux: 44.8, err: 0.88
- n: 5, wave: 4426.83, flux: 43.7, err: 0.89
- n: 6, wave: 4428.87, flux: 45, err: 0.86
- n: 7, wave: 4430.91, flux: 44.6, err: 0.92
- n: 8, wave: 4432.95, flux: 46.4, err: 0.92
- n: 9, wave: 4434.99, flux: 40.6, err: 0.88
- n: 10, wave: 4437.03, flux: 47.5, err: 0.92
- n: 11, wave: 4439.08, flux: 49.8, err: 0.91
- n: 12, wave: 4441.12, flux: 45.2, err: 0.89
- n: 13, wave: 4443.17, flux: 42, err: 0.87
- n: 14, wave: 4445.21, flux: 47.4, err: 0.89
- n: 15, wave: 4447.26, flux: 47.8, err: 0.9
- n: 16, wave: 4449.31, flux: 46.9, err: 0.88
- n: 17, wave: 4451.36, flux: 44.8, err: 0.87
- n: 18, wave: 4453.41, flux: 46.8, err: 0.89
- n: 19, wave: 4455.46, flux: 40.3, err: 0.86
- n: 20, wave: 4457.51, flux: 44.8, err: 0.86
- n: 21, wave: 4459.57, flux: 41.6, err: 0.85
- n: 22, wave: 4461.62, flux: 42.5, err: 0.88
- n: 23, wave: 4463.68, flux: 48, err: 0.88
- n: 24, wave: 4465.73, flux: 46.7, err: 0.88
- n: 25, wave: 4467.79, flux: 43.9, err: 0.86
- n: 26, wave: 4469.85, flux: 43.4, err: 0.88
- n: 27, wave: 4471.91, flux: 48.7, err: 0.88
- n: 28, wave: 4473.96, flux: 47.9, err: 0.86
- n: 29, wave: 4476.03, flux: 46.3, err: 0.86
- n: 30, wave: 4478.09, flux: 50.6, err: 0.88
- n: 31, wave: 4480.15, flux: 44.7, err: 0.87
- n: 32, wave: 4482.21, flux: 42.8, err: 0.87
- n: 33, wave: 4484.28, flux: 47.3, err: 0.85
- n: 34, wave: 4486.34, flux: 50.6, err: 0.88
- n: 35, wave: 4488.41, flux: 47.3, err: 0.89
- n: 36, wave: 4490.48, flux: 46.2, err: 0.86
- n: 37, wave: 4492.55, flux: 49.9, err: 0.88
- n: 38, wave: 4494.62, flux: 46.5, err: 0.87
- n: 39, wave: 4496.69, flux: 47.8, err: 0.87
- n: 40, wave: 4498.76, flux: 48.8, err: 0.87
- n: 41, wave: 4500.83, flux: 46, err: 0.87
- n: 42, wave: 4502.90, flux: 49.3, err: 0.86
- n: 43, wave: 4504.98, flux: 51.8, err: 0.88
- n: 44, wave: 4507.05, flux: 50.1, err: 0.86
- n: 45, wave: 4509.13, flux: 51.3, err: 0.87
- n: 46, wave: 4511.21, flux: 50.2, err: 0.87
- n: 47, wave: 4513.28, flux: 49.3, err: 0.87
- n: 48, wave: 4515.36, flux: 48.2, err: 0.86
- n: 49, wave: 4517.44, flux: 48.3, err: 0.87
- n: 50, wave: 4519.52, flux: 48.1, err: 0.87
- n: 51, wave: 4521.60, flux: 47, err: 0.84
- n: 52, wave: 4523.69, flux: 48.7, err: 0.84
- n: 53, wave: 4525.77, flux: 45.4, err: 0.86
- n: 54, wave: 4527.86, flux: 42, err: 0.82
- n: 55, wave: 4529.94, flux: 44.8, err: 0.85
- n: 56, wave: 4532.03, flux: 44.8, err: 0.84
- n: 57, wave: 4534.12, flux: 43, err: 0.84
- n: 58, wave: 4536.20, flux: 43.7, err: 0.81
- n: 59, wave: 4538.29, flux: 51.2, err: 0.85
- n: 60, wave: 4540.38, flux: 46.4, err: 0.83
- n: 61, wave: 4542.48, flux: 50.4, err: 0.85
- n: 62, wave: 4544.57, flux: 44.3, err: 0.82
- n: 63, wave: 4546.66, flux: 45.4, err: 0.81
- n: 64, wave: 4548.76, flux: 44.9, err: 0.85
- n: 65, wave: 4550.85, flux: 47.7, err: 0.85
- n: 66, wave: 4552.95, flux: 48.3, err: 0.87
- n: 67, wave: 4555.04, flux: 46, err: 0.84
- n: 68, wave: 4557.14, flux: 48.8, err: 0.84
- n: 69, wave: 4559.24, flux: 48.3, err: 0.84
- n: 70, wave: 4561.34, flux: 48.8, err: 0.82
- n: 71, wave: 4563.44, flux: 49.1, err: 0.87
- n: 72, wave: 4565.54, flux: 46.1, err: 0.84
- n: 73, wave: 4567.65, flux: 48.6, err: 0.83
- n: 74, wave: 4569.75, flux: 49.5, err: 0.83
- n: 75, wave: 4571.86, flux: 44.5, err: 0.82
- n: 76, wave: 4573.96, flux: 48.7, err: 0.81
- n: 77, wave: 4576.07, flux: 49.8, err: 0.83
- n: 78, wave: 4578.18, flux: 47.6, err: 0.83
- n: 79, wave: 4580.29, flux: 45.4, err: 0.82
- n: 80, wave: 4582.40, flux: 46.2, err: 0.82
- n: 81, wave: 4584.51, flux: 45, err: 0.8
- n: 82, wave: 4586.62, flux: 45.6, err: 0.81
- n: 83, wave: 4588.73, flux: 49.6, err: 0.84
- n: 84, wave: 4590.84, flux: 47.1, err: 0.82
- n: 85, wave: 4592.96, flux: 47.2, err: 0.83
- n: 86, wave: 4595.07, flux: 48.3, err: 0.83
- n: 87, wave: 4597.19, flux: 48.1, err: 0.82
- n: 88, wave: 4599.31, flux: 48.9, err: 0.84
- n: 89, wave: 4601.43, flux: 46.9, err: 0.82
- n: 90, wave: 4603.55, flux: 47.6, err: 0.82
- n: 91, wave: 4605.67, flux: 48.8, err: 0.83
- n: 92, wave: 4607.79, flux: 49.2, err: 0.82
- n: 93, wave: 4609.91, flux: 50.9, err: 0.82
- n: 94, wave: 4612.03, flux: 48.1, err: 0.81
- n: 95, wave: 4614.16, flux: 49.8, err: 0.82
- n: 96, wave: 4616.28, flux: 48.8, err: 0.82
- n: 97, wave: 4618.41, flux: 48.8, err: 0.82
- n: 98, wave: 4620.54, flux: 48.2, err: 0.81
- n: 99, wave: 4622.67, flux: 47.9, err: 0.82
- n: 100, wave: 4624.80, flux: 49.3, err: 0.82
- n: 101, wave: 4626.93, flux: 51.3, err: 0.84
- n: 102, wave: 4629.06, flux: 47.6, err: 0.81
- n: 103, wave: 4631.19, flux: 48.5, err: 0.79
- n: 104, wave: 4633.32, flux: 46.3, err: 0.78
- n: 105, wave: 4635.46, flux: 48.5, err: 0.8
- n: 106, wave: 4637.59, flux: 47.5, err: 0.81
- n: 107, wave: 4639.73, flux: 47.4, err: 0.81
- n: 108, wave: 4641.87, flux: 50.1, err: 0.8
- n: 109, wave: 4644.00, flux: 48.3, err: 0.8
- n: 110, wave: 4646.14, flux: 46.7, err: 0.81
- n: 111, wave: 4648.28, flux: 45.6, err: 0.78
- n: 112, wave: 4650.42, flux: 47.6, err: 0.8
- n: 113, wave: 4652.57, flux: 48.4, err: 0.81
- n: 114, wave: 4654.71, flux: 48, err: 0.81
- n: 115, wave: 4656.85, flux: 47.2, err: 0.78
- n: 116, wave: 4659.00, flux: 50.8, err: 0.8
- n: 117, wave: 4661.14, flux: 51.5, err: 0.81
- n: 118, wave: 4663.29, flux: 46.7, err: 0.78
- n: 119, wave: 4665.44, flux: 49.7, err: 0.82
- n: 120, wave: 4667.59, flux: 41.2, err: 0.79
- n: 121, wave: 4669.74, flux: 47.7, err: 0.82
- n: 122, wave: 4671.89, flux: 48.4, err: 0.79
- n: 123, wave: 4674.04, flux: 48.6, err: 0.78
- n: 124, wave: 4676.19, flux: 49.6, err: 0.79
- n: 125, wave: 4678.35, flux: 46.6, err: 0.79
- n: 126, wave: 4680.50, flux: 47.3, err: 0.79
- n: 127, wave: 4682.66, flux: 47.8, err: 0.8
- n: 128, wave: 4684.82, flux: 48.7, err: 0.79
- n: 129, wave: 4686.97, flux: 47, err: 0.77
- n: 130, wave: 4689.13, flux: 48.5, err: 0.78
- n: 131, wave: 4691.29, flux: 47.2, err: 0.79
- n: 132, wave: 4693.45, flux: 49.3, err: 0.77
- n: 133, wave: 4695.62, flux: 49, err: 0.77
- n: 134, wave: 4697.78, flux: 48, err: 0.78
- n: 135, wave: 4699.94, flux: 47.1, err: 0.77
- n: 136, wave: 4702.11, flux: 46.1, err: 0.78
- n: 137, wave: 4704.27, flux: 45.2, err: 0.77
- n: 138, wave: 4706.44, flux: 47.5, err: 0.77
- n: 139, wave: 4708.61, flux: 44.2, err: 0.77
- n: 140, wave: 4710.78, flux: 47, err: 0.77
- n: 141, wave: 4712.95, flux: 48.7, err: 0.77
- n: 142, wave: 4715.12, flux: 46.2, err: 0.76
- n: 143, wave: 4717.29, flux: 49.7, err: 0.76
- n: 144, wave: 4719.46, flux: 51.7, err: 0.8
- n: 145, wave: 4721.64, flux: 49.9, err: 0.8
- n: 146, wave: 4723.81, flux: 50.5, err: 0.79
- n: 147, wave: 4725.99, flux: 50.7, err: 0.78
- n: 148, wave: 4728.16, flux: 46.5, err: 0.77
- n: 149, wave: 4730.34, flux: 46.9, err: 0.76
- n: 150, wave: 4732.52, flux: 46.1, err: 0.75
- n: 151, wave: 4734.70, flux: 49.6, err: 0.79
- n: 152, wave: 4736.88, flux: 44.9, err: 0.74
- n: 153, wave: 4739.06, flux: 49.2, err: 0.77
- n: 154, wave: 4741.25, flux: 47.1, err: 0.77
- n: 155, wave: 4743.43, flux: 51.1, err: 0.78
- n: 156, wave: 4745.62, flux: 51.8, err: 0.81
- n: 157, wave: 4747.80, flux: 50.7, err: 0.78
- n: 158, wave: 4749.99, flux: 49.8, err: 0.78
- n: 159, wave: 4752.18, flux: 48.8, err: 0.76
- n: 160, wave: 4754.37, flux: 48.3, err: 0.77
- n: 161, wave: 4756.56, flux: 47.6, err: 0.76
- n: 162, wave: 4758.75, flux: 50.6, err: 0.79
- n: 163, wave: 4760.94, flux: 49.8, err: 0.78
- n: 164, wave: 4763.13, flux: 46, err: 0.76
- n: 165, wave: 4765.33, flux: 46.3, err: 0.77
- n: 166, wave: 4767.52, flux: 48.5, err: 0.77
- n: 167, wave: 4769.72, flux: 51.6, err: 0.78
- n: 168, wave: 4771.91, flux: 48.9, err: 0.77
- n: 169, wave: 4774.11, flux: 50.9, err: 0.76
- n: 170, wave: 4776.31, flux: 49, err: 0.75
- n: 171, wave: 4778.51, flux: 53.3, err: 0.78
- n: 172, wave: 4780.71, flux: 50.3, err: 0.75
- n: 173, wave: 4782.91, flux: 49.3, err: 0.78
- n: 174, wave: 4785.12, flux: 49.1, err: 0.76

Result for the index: 0.02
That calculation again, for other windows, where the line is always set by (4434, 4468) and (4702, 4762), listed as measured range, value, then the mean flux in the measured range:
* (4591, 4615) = -0.03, 48.5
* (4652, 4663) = -0.03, 49.1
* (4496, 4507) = -0.07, 48.9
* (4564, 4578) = -0.03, 47.9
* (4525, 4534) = 0.05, 44.1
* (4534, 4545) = -0.02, 46.9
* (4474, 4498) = -0.04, 47.3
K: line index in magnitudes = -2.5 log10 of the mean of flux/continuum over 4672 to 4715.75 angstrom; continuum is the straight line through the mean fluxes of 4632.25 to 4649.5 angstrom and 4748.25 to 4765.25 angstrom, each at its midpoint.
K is 0.01 mag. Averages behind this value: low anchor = 47.6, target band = 47.5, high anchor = 48.6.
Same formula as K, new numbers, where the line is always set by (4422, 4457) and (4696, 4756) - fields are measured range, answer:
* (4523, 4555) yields 0.004 mag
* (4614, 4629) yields -0.042 mag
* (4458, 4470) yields 0.024 mag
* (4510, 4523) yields -0.059 mag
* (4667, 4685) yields 0.007 mag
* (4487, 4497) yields -0.044 mag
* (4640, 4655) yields -0.008 mag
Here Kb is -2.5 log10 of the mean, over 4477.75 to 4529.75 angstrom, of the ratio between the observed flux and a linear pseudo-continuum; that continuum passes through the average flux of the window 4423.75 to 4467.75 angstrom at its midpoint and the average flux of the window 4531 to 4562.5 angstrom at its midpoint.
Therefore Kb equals -0.04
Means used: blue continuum 45.1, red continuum 46.8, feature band 47.8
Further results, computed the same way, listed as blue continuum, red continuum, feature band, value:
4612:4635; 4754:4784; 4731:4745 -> 0.025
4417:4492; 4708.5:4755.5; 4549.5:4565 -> -0.029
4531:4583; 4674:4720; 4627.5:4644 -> -0.015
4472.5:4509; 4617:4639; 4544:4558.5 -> 0.035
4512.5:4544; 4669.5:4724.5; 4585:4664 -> -0.020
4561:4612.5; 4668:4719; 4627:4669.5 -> -0.004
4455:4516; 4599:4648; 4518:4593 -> 0.021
